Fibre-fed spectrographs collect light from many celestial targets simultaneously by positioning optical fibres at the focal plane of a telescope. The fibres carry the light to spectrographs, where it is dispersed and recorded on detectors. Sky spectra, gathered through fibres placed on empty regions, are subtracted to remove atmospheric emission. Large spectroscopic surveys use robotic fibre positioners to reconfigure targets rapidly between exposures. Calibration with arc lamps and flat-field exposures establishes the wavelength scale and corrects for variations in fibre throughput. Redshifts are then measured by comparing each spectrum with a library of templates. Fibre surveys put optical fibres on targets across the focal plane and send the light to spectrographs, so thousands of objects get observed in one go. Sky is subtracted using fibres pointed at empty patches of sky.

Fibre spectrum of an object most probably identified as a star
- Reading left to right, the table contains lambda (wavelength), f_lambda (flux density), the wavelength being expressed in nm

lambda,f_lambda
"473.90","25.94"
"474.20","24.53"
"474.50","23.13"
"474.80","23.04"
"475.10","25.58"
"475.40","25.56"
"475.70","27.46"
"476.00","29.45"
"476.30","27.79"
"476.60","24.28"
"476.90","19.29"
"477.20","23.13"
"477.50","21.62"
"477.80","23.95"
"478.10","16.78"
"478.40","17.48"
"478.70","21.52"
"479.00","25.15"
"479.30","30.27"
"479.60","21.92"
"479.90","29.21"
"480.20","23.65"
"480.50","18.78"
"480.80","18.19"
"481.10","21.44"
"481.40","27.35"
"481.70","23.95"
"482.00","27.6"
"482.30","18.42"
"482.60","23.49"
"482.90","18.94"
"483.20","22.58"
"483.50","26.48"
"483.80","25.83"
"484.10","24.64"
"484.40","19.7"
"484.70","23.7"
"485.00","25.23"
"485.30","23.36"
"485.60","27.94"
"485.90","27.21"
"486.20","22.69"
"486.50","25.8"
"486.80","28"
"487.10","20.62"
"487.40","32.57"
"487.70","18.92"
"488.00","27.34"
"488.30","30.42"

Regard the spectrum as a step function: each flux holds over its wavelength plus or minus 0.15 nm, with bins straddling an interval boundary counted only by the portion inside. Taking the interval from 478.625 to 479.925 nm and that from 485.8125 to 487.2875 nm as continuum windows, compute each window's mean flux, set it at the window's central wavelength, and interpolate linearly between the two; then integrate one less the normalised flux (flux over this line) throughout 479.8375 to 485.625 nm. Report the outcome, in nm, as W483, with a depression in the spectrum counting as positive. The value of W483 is 0.436 nm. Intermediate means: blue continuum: 25.5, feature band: 23.3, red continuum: 25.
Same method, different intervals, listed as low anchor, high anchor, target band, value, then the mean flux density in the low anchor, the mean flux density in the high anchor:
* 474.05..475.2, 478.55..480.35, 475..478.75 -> 0.18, 24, 25.3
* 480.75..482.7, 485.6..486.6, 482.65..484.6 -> 0.09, 23.1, 25.6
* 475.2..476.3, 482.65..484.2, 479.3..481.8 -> 0.16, 27.4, 23.7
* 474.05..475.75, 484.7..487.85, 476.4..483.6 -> 0.63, 24.7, 25.2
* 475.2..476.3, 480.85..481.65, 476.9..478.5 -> 0.34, 27.4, 23.6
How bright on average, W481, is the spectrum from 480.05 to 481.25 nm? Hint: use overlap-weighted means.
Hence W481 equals 20.5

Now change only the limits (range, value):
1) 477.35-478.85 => 20.3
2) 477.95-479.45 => 22.2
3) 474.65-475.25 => 24.3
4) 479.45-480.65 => 23.4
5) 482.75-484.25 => 23.7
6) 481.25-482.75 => 24.2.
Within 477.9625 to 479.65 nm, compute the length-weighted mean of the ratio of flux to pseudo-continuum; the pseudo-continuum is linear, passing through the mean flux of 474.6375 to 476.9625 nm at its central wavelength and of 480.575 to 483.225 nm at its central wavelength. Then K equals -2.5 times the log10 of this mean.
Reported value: 0.08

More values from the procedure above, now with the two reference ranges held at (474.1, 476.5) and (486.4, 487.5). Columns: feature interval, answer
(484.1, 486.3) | 0.09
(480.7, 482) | 0.12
